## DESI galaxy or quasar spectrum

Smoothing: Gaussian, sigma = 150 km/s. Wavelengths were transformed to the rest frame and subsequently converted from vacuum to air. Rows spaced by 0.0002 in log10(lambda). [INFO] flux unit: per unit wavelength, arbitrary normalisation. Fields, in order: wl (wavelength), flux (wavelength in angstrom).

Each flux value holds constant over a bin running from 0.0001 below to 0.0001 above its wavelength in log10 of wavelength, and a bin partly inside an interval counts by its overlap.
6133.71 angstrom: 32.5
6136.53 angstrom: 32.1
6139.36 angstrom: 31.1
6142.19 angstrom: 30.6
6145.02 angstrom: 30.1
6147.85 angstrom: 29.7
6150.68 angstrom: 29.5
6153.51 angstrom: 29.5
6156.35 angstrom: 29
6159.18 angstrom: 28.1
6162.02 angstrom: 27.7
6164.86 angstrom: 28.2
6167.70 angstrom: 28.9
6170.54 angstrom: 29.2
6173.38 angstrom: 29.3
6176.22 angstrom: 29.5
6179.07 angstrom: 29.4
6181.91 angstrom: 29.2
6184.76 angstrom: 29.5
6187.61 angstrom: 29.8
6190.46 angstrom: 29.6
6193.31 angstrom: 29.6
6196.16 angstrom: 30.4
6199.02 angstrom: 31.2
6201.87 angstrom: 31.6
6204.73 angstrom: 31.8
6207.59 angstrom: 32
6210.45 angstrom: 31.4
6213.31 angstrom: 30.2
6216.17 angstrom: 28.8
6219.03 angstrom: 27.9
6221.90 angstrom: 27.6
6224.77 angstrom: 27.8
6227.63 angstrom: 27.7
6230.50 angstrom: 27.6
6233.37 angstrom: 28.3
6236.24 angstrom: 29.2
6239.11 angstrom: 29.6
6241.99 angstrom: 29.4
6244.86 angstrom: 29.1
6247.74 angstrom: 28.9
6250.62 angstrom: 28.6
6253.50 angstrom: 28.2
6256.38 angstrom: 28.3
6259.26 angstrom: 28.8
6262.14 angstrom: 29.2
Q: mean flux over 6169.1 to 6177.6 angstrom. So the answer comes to 29.4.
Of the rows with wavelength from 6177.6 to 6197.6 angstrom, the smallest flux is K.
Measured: 29.2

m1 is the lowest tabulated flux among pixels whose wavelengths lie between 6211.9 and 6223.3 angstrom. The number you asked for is 27.6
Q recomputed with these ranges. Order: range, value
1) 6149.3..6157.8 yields 29.3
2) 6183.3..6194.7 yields 29.6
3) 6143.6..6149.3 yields 29.9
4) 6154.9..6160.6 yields 28.5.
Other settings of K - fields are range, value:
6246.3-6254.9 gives 28.2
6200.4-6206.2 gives 31.6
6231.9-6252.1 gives 28.3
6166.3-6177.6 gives 28.9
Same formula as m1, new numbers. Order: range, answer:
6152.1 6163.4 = 27.7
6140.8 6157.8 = 29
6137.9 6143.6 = 30.6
